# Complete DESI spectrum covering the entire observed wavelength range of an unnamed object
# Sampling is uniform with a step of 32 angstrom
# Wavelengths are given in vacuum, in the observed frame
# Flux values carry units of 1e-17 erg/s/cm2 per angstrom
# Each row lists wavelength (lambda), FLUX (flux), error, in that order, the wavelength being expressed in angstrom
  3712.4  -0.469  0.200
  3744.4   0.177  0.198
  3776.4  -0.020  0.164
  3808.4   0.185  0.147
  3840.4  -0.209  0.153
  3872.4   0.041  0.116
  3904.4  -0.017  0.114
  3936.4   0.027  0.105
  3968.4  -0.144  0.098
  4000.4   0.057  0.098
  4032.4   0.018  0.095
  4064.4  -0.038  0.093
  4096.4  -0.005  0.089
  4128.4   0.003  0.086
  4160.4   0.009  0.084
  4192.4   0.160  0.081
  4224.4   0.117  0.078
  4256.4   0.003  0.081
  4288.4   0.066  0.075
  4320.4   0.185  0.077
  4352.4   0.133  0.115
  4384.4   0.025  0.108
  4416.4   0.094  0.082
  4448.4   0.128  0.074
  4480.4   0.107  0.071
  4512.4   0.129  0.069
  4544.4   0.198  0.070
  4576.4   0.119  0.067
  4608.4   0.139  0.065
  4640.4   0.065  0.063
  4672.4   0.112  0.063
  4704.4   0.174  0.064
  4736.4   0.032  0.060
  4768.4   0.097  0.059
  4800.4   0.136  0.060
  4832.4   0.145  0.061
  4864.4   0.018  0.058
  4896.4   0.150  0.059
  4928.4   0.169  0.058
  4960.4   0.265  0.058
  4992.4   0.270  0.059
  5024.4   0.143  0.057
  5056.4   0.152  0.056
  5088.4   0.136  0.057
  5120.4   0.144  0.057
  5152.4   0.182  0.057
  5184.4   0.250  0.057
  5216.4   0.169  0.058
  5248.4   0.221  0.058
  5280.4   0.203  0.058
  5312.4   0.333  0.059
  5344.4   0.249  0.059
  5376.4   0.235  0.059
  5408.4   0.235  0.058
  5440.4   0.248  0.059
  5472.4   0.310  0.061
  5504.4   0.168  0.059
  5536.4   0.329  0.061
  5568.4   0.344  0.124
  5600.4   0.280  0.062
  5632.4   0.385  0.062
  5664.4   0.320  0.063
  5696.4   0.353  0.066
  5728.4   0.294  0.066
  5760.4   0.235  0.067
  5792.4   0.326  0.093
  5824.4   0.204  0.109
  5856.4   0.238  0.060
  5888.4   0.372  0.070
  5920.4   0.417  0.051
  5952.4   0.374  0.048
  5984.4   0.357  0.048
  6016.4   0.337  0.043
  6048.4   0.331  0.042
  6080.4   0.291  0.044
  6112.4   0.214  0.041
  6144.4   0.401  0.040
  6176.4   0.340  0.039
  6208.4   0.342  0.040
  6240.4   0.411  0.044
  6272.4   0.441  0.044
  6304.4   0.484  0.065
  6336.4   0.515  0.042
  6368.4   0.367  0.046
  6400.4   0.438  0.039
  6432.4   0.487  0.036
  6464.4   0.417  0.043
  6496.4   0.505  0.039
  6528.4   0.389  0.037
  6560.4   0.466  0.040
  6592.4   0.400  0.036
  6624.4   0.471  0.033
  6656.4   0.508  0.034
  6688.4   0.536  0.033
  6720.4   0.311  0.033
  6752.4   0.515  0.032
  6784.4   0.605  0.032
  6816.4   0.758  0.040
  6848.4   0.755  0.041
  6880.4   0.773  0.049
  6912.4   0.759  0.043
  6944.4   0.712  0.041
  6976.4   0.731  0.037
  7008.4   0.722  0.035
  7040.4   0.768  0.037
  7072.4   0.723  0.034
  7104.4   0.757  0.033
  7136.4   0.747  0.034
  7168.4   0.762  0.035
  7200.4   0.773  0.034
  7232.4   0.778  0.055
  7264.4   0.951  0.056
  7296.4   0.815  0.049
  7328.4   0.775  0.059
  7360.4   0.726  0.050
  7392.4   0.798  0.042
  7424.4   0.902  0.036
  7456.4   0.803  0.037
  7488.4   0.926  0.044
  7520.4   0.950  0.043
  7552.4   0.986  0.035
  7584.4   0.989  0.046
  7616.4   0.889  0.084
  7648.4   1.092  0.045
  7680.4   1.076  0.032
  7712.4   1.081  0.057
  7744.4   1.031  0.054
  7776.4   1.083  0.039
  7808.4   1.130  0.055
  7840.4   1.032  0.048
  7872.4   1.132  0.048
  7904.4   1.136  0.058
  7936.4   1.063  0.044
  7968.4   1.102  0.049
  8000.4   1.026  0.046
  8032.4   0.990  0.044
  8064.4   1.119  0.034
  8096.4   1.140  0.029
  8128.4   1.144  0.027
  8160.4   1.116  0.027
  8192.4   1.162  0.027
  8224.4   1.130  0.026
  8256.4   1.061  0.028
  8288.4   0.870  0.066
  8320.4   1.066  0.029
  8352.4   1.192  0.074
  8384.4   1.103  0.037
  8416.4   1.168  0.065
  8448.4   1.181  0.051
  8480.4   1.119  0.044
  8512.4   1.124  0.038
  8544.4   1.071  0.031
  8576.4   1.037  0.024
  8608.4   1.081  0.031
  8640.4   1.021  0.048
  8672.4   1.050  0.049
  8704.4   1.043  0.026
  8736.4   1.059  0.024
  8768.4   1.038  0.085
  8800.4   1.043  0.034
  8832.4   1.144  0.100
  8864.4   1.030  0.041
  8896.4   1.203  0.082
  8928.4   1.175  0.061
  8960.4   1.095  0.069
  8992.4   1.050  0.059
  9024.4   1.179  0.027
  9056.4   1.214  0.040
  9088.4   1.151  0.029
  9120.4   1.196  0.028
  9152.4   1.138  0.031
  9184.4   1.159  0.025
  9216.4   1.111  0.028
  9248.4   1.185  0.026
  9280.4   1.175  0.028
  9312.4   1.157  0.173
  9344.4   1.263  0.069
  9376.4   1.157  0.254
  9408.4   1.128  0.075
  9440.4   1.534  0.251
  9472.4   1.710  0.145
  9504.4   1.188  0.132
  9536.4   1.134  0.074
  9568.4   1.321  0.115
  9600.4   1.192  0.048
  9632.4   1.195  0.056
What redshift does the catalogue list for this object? 0.71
